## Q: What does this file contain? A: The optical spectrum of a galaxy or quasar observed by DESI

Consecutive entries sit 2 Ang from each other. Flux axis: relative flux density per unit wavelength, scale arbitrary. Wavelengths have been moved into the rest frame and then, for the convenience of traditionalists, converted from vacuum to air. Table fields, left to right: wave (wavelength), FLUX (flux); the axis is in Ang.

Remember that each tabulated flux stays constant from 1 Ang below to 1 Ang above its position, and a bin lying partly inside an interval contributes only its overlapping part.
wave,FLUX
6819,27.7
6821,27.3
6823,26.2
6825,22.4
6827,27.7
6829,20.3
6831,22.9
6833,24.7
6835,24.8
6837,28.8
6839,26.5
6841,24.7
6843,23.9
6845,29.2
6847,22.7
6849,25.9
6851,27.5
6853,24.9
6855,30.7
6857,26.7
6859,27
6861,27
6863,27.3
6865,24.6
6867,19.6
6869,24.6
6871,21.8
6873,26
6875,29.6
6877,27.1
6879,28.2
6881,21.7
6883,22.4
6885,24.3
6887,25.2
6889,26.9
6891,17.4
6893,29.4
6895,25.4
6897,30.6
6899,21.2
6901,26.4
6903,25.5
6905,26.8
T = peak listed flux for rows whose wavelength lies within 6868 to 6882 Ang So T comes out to 29.6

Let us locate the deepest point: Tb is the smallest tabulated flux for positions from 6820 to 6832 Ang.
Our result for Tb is 20.3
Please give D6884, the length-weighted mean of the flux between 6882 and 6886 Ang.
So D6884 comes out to 23.4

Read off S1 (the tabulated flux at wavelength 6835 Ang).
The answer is 24.8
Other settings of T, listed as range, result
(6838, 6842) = 26.5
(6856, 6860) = 27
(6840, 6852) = 29.2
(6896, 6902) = 30.6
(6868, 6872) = 24.6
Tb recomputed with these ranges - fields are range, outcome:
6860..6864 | 27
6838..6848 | 22.7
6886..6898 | 17.4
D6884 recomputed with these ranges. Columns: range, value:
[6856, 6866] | 26.5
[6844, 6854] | 26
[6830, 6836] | 24.1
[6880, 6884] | 22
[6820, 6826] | 25.3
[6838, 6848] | 25.4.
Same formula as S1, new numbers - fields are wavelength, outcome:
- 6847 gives 22.7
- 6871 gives 21.8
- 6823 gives 26.2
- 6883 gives 22.4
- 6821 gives 27.3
